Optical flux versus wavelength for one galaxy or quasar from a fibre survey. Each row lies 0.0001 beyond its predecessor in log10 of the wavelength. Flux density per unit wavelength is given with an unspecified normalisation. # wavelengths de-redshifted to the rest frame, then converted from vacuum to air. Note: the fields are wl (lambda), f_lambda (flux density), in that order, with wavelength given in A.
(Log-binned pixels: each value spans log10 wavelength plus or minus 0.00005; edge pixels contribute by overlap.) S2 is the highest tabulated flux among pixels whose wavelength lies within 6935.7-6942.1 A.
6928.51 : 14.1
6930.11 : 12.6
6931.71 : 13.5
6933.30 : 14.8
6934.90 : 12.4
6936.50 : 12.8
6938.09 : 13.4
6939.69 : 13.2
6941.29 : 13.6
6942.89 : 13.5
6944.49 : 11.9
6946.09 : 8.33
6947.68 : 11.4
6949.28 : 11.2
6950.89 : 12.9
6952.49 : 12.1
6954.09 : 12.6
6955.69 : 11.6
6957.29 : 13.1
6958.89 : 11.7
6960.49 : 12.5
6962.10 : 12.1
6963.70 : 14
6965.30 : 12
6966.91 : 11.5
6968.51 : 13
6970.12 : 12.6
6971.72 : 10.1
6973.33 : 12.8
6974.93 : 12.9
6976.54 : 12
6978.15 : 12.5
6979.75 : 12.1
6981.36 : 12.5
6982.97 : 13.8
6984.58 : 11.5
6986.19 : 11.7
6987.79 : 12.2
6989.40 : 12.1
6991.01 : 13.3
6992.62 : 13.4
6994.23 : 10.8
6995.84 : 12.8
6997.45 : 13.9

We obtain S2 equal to 13.6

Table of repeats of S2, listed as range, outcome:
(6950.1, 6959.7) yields 13.1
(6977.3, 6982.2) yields 12.5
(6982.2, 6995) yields 13.8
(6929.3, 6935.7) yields 14.8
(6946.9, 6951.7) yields 12.9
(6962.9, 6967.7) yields 14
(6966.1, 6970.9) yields 13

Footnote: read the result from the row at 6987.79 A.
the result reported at 12.2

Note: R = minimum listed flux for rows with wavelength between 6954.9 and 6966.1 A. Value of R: 11.6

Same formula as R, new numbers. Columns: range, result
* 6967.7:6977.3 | 10.1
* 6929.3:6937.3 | 12.4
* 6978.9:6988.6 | 11.5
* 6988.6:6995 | 10.8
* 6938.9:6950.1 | 8.33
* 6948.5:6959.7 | 11.2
